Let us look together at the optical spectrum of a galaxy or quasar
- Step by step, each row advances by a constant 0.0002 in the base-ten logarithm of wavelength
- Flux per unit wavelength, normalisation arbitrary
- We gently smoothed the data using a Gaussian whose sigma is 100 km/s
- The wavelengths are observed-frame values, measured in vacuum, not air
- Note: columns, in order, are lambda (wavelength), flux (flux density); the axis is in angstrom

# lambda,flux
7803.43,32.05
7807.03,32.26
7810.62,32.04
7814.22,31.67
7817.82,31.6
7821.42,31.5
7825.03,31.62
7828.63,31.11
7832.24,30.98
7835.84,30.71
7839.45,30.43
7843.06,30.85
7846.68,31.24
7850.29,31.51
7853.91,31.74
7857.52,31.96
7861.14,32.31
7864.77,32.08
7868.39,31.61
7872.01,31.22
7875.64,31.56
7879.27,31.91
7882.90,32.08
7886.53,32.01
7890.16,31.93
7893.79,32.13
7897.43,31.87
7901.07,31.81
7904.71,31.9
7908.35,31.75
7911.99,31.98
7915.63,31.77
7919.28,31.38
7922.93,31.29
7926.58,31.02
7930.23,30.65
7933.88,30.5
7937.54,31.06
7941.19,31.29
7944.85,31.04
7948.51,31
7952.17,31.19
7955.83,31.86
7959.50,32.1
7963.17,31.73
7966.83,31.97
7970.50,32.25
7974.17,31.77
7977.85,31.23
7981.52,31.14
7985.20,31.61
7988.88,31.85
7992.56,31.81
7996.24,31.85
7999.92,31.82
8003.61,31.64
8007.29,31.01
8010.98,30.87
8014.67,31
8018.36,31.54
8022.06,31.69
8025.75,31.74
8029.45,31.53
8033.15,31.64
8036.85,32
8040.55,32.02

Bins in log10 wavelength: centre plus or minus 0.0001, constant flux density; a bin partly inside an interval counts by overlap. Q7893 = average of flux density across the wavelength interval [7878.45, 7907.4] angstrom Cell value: 32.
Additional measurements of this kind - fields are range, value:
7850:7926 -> 31.8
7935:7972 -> 31.5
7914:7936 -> 31.1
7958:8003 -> 31.8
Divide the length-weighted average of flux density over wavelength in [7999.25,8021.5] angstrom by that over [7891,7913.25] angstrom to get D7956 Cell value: 1.0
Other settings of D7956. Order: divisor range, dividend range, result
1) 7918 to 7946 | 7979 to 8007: 1.02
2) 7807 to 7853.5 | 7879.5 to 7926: 1.02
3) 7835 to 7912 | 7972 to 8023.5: 0.99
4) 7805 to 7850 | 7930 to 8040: 1.01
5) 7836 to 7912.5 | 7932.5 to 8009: 0.99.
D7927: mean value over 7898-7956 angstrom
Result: 31.3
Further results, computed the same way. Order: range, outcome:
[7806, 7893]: 31.6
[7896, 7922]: 31.8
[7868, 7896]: 31.8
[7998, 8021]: 31.3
